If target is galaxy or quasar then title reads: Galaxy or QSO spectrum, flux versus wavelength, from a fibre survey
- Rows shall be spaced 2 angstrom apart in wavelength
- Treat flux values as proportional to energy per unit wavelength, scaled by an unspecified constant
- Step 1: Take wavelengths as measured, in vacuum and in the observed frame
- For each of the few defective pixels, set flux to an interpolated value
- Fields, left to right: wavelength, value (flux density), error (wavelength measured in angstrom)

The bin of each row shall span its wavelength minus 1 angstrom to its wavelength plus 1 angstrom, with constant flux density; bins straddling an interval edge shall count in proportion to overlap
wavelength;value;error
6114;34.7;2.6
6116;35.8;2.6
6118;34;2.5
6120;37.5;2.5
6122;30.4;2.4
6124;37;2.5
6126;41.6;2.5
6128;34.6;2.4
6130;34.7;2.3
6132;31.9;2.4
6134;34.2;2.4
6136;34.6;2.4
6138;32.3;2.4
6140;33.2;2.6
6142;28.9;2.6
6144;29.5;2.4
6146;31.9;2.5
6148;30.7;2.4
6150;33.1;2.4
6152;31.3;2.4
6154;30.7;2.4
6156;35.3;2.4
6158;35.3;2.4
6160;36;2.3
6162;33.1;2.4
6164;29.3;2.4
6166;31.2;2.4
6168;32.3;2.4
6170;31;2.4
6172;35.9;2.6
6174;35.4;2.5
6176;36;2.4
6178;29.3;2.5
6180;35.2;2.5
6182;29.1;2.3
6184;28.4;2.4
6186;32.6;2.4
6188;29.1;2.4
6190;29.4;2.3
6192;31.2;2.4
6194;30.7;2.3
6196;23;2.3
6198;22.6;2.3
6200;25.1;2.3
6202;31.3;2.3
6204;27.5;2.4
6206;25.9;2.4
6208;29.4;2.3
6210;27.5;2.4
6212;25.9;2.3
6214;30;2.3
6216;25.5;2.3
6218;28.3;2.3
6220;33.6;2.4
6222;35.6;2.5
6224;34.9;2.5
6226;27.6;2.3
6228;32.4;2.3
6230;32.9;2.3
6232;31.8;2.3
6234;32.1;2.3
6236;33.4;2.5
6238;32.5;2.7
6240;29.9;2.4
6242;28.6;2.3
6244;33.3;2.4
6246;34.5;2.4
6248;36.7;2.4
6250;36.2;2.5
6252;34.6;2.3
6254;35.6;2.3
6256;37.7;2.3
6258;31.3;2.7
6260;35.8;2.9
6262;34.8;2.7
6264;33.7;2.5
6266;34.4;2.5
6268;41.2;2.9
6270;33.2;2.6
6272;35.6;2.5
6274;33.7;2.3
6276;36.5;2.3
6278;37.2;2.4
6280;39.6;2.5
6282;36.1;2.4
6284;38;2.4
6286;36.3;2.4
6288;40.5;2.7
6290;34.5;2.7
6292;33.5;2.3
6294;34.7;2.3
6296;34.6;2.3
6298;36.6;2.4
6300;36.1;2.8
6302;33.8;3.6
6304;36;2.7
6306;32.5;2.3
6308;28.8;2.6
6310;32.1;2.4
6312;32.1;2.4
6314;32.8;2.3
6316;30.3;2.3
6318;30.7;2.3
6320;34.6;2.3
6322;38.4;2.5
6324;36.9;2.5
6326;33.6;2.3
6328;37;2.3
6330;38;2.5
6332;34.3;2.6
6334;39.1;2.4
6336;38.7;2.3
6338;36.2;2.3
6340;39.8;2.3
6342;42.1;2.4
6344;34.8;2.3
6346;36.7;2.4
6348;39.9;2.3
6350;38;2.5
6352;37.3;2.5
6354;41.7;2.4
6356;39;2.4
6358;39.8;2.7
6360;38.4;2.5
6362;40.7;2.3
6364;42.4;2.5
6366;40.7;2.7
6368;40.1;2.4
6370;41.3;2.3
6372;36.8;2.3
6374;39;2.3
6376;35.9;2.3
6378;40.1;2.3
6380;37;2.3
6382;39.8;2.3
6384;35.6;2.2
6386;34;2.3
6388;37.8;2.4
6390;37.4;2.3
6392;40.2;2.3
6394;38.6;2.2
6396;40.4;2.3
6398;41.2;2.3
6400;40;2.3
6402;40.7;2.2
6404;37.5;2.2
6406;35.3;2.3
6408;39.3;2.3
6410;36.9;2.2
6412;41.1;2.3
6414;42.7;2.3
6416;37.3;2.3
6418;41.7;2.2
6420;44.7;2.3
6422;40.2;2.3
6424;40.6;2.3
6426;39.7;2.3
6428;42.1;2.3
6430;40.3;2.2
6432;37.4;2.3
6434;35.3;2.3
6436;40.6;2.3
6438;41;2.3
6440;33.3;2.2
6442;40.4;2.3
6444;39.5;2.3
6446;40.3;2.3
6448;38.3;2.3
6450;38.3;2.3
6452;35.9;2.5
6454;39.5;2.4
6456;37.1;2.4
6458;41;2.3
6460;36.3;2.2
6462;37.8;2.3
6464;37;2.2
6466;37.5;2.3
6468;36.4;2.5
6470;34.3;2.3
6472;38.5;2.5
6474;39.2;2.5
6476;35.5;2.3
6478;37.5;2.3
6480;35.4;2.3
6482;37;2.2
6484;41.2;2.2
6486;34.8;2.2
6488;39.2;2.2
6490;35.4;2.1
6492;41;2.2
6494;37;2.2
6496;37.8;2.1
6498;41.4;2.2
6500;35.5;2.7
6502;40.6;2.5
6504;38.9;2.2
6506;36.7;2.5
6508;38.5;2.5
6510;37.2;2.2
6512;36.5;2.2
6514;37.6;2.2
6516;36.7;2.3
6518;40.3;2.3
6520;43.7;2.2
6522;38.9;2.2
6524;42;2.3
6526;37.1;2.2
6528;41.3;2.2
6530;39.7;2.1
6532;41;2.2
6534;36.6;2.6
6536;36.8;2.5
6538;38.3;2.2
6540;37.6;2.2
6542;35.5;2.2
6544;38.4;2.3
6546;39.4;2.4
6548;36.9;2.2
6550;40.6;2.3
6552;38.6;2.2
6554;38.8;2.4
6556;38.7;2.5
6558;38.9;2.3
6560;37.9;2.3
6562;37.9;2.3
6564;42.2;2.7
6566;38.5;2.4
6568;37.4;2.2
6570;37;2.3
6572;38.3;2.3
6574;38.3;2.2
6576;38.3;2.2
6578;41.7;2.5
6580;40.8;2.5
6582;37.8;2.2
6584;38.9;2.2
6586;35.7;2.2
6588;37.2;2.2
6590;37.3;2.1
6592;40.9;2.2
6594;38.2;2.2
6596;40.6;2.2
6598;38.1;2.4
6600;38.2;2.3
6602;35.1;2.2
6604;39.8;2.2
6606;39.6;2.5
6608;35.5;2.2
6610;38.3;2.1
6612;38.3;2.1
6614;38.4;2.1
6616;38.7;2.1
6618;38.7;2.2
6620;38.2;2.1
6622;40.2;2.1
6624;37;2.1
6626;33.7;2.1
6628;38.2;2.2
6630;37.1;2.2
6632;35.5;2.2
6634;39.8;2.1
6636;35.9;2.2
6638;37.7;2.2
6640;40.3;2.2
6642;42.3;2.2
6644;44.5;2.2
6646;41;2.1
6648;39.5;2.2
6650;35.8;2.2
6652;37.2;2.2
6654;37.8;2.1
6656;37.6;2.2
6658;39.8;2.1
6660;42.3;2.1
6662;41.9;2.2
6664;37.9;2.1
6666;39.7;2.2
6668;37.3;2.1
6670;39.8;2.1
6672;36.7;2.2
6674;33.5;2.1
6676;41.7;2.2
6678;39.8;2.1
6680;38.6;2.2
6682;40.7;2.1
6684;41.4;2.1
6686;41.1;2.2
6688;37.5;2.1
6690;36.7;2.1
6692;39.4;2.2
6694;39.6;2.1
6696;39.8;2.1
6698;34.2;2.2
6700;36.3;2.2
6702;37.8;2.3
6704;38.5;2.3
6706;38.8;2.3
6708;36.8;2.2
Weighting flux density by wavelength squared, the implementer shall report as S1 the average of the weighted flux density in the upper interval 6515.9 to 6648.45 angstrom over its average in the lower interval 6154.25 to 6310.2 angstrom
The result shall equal 1.3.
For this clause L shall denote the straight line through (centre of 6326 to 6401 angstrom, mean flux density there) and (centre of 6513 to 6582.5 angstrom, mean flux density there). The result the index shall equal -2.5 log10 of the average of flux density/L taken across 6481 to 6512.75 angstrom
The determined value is 0.02 mag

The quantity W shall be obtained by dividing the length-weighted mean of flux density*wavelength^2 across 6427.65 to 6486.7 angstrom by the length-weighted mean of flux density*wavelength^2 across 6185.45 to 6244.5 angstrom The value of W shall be 1.38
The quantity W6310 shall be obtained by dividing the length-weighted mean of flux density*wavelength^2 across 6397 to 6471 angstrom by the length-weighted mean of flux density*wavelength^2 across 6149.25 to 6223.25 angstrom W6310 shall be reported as 1.4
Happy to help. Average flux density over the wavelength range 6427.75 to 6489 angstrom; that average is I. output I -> 37.9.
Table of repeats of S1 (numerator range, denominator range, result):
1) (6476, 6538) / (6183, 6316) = 1.28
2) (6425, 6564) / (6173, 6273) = 1.32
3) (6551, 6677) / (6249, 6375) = 1.16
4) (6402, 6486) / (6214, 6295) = 1.20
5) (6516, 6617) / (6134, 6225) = 1.41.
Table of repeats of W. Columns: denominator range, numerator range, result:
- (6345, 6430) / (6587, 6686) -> 1.06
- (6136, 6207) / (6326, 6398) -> 1.32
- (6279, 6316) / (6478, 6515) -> 1.16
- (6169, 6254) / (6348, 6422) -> 1.34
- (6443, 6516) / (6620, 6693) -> 1.08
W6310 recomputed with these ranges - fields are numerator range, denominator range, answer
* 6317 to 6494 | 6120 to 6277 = 1.27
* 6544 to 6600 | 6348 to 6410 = 1.06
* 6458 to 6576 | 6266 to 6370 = 1.11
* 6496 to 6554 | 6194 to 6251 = 1.40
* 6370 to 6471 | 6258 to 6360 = 1.11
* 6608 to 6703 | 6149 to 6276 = 1.39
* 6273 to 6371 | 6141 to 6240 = 1.24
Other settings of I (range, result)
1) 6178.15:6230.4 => 29.4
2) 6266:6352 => 35.8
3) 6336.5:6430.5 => 39.2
